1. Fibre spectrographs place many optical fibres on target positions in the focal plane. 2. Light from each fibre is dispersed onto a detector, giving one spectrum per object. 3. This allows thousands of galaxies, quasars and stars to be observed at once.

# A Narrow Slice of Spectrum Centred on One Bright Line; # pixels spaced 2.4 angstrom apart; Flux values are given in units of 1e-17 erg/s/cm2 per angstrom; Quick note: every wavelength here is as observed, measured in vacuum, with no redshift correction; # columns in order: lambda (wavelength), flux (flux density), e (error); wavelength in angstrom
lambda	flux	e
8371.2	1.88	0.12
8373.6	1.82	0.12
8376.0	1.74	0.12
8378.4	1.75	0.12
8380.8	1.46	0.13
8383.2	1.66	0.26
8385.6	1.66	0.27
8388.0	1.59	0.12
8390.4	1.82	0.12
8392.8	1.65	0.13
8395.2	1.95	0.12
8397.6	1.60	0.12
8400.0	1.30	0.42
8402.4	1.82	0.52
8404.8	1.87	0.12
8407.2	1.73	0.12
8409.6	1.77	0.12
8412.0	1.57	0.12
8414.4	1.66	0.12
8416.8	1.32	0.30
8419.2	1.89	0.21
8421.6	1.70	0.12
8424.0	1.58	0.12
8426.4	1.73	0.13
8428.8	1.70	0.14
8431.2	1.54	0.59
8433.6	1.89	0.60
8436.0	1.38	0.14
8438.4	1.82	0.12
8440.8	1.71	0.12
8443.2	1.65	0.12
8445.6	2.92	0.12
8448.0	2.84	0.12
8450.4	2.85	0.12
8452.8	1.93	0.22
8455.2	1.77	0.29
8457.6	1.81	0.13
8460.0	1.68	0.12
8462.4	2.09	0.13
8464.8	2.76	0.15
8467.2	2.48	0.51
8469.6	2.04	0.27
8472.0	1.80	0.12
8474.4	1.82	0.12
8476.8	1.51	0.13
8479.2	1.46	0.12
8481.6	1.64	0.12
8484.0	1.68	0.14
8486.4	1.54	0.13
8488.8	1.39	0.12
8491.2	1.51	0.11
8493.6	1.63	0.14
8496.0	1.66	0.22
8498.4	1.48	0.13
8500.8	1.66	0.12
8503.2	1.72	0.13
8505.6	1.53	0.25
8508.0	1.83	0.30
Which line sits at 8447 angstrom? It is [S II]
